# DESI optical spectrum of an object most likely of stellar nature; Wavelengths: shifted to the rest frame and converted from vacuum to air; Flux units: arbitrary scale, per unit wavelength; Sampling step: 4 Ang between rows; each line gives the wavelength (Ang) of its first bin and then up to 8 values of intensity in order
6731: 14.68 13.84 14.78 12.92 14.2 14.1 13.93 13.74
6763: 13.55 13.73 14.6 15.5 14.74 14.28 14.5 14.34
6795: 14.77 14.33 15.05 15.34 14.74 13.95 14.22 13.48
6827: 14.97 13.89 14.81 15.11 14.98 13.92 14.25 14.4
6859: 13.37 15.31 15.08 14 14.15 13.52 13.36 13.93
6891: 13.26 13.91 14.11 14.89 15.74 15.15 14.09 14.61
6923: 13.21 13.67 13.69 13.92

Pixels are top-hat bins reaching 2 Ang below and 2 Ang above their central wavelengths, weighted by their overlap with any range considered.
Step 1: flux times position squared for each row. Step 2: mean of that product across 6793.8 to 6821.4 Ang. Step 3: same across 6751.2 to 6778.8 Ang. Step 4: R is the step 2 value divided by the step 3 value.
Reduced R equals 1.0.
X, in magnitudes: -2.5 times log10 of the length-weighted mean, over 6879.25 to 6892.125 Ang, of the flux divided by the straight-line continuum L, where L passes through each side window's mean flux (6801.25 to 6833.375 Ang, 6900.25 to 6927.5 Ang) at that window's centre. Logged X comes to 0.07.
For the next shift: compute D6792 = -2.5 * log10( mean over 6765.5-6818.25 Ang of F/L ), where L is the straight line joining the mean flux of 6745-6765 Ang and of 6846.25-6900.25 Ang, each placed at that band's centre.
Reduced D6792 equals -0.050 mag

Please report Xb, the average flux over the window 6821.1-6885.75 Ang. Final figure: 14.3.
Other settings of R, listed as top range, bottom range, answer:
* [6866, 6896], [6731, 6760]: 1.03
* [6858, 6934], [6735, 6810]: 1.02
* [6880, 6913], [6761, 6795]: 1.02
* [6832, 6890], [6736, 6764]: 1.06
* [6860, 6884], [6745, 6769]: 1.06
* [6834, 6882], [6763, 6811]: 1.00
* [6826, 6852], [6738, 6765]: 1.08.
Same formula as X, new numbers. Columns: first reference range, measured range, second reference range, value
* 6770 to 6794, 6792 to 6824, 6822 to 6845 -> 0.01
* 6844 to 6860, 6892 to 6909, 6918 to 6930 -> -0.05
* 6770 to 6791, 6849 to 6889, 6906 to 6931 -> 0.02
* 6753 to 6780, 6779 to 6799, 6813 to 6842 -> -0.02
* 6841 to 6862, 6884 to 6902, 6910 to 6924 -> 0.03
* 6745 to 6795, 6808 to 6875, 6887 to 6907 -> -0.01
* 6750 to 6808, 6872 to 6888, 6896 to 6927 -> 0.05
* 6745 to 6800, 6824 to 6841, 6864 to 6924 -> -0.03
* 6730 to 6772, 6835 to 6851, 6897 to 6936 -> -0.04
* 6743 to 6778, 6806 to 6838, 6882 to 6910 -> -0.02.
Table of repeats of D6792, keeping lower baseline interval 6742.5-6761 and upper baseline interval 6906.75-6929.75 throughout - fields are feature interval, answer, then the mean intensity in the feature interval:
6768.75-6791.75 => -0.06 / 14.7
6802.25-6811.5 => -0.08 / 15.1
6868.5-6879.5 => 0.01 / 14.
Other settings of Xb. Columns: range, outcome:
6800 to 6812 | 15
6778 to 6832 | 14.5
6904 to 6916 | 15.1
